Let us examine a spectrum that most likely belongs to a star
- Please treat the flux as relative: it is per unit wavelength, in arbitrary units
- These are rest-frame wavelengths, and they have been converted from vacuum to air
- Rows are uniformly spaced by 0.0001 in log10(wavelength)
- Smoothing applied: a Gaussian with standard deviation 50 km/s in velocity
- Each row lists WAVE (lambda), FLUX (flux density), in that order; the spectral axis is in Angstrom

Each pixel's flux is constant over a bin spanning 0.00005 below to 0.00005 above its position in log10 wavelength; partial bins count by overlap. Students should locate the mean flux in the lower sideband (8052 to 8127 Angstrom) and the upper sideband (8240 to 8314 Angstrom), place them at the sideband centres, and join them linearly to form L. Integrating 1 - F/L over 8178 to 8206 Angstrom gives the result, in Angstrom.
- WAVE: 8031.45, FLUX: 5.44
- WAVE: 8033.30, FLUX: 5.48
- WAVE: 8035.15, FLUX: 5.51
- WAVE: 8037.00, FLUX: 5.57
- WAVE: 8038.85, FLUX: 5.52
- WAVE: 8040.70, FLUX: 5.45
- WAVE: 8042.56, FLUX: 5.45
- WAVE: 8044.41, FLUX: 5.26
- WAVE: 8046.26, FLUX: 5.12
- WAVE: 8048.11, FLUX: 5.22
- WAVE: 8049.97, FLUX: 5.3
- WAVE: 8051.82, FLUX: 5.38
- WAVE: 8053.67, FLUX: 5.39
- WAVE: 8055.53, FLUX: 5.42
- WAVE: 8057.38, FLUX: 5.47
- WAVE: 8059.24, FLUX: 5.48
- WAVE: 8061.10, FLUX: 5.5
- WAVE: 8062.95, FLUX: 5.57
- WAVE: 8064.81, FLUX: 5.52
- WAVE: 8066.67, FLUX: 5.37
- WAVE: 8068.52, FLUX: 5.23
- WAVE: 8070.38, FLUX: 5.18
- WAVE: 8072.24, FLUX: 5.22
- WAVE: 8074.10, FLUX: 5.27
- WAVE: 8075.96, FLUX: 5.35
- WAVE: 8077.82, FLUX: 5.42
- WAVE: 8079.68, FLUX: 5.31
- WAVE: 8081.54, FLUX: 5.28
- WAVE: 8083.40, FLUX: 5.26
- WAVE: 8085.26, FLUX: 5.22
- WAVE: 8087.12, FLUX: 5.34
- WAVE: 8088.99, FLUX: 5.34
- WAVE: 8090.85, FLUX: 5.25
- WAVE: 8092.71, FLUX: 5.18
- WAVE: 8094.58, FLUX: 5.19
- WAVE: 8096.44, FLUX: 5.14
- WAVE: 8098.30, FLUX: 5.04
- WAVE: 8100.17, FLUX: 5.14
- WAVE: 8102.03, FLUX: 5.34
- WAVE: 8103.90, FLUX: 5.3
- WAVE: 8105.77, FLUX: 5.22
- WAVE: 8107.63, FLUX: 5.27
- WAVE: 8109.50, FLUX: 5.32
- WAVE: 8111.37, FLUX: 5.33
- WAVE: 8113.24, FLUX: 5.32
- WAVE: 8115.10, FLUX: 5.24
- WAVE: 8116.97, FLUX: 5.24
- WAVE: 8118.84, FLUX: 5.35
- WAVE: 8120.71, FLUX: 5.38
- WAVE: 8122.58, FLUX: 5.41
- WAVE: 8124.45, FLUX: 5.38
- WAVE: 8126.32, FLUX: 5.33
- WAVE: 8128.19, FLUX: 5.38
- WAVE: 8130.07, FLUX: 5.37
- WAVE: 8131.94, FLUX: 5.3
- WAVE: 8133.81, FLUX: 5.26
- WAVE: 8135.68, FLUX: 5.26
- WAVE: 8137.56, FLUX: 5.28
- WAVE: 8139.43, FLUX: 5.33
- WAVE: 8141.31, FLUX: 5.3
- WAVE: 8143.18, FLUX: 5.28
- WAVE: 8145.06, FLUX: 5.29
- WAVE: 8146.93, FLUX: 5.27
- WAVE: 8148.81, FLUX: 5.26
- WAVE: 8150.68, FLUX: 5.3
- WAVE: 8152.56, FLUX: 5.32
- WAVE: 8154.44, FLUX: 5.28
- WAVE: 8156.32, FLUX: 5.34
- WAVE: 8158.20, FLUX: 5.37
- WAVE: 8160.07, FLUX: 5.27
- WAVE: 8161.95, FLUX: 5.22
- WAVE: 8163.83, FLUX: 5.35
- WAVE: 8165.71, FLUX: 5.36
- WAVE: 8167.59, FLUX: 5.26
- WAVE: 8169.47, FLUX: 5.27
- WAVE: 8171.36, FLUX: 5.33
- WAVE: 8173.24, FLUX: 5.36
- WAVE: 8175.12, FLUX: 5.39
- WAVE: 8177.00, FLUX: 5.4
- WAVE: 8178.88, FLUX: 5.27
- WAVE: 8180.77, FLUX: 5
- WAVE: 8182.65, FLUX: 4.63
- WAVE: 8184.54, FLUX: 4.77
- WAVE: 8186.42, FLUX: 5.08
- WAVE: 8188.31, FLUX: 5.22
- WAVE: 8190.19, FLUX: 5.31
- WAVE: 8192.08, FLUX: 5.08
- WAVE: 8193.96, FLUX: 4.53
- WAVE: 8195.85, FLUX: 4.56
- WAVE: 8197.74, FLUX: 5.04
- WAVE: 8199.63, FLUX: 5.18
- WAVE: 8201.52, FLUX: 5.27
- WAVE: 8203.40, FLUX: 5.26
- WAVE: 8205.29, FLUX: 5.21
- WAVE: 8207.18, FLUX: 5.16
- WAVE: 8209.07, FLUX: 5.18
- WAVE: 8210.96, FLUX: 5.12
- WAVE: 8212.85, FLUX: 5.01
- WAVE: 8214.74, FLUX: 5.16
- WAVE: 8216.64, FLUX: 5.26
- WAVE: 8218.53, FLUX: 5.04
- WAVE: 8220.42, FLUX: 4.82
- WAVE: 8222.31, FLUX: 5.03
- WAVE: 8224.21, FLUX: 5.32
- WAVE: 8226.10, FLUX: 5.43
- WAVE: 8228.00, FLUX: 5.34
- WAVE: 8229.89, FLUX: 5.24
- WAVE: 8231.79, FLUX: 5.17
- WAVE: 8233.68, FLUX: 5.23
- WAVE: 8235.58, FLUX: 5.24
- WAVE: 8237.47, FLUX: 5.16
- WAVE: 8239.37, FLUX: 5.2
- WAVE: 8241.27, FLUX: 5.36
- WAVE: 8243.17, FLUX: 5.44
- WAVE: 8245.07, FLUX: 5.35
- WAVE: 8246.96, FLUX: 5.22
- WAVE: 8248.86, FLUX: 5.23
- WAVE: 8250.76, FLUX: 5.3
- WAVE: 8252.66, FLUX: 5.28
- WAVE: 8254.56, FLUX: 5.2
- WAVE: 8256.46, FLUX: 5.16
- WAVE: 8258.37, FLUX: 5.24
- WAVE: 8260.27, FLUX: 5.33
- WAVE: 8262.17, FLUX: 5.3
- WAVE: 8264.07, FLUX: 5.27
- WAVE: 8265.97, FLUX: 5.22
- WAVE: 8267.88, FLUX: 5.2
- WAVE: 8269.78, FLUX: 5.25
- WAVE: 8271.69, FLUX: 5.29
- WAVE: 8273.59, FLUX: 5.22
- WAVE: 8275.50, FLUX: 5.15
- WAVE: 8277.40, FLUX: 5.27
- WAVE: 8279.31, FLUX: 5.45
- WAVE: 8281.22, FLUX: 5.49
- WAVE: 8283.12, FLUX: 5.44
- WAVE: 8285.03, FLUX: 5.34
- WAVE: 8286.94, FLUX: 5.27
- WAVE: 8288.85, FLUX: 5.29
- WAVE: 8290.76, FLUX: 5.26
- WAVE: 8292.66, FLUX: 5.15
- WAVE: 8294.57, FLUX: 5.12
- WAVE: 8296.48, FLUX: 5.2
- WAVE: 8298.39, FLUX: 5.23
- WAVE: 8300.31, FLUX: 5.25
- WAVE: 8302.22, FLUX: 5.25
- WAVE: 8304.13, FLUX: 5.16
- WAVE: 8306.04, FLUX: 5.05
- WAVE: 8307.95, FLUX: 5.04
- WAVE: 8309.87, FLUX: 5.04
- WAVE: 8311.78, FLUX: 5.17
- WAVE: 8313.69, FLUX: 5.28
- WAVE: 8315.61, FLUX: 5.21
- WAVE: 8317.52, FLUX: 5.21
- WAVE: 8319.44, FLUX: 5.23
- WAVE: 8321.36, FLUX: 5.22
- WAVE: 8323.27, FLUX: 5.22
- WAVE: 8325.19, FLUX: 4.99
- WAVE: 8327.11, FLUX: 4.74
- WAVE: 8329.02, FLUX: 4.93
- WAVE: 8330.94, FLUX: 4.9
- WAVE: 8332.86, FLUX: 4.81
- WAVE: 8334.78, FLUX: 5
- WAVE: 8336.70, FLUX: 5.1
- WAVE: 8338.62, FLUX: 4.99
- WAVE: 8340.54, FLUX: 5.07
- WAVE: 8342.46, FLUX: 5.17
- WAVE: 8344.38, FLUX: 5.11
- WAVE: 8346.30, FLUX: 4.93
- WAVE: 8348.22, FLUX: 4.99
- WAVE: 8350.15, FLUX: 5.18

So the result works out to 1.3 Angstrom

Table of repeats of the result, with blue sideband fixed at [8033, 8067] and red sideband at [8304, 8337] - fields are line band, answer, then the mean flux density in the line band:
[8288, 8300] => -0.3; 5.21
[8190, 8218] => 0.7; 5.08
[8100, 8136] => 0.1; 5.31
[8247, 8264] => -0.3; 5.25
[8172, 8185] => 0.3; 5.14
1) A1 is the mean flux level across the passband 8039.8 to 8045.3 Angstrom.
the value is 5.38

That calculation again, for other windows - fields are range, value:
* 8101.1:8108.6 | 5.28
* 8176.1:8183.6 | 5.07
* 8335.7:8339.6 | 5.04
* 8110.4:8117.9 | 5.28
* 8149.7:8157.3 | 5.31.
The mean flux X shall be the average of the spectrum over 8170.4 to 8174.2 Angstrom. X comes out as 5.34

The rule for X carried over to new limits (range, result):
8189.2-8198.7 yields 4.91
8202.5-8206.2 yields 5.23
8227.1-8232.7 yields 5.25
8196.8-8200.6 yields 5.11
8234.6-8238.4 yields 5.2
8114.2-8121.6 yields 5.3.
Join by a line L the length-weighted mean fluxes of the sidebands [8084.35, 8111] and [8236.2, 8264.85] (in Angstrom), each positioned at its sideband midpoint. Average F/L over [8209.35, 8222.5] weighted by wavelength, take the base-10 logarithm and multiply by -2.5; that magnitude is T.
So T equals 0.04 mag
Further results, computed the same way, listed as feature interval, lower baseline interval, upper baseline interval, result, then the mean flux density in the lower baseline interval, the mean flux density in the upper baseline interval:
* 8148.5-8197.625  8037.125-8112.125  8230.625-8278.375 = 0.023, 5.32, 5.25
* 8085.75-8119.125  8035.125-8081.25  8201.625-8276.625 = 0.018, 5.37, 5.22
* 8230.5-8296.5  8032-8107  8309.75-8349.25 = -0.028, 5.33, 5.06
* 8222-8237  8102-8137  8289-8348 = -0.012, 5.31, 5.1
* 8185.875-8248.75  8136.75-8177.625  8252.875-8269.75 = 0.023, 5.31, 5.24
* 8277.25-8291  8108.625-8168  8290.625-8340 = -0.045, 5.31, 5.1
